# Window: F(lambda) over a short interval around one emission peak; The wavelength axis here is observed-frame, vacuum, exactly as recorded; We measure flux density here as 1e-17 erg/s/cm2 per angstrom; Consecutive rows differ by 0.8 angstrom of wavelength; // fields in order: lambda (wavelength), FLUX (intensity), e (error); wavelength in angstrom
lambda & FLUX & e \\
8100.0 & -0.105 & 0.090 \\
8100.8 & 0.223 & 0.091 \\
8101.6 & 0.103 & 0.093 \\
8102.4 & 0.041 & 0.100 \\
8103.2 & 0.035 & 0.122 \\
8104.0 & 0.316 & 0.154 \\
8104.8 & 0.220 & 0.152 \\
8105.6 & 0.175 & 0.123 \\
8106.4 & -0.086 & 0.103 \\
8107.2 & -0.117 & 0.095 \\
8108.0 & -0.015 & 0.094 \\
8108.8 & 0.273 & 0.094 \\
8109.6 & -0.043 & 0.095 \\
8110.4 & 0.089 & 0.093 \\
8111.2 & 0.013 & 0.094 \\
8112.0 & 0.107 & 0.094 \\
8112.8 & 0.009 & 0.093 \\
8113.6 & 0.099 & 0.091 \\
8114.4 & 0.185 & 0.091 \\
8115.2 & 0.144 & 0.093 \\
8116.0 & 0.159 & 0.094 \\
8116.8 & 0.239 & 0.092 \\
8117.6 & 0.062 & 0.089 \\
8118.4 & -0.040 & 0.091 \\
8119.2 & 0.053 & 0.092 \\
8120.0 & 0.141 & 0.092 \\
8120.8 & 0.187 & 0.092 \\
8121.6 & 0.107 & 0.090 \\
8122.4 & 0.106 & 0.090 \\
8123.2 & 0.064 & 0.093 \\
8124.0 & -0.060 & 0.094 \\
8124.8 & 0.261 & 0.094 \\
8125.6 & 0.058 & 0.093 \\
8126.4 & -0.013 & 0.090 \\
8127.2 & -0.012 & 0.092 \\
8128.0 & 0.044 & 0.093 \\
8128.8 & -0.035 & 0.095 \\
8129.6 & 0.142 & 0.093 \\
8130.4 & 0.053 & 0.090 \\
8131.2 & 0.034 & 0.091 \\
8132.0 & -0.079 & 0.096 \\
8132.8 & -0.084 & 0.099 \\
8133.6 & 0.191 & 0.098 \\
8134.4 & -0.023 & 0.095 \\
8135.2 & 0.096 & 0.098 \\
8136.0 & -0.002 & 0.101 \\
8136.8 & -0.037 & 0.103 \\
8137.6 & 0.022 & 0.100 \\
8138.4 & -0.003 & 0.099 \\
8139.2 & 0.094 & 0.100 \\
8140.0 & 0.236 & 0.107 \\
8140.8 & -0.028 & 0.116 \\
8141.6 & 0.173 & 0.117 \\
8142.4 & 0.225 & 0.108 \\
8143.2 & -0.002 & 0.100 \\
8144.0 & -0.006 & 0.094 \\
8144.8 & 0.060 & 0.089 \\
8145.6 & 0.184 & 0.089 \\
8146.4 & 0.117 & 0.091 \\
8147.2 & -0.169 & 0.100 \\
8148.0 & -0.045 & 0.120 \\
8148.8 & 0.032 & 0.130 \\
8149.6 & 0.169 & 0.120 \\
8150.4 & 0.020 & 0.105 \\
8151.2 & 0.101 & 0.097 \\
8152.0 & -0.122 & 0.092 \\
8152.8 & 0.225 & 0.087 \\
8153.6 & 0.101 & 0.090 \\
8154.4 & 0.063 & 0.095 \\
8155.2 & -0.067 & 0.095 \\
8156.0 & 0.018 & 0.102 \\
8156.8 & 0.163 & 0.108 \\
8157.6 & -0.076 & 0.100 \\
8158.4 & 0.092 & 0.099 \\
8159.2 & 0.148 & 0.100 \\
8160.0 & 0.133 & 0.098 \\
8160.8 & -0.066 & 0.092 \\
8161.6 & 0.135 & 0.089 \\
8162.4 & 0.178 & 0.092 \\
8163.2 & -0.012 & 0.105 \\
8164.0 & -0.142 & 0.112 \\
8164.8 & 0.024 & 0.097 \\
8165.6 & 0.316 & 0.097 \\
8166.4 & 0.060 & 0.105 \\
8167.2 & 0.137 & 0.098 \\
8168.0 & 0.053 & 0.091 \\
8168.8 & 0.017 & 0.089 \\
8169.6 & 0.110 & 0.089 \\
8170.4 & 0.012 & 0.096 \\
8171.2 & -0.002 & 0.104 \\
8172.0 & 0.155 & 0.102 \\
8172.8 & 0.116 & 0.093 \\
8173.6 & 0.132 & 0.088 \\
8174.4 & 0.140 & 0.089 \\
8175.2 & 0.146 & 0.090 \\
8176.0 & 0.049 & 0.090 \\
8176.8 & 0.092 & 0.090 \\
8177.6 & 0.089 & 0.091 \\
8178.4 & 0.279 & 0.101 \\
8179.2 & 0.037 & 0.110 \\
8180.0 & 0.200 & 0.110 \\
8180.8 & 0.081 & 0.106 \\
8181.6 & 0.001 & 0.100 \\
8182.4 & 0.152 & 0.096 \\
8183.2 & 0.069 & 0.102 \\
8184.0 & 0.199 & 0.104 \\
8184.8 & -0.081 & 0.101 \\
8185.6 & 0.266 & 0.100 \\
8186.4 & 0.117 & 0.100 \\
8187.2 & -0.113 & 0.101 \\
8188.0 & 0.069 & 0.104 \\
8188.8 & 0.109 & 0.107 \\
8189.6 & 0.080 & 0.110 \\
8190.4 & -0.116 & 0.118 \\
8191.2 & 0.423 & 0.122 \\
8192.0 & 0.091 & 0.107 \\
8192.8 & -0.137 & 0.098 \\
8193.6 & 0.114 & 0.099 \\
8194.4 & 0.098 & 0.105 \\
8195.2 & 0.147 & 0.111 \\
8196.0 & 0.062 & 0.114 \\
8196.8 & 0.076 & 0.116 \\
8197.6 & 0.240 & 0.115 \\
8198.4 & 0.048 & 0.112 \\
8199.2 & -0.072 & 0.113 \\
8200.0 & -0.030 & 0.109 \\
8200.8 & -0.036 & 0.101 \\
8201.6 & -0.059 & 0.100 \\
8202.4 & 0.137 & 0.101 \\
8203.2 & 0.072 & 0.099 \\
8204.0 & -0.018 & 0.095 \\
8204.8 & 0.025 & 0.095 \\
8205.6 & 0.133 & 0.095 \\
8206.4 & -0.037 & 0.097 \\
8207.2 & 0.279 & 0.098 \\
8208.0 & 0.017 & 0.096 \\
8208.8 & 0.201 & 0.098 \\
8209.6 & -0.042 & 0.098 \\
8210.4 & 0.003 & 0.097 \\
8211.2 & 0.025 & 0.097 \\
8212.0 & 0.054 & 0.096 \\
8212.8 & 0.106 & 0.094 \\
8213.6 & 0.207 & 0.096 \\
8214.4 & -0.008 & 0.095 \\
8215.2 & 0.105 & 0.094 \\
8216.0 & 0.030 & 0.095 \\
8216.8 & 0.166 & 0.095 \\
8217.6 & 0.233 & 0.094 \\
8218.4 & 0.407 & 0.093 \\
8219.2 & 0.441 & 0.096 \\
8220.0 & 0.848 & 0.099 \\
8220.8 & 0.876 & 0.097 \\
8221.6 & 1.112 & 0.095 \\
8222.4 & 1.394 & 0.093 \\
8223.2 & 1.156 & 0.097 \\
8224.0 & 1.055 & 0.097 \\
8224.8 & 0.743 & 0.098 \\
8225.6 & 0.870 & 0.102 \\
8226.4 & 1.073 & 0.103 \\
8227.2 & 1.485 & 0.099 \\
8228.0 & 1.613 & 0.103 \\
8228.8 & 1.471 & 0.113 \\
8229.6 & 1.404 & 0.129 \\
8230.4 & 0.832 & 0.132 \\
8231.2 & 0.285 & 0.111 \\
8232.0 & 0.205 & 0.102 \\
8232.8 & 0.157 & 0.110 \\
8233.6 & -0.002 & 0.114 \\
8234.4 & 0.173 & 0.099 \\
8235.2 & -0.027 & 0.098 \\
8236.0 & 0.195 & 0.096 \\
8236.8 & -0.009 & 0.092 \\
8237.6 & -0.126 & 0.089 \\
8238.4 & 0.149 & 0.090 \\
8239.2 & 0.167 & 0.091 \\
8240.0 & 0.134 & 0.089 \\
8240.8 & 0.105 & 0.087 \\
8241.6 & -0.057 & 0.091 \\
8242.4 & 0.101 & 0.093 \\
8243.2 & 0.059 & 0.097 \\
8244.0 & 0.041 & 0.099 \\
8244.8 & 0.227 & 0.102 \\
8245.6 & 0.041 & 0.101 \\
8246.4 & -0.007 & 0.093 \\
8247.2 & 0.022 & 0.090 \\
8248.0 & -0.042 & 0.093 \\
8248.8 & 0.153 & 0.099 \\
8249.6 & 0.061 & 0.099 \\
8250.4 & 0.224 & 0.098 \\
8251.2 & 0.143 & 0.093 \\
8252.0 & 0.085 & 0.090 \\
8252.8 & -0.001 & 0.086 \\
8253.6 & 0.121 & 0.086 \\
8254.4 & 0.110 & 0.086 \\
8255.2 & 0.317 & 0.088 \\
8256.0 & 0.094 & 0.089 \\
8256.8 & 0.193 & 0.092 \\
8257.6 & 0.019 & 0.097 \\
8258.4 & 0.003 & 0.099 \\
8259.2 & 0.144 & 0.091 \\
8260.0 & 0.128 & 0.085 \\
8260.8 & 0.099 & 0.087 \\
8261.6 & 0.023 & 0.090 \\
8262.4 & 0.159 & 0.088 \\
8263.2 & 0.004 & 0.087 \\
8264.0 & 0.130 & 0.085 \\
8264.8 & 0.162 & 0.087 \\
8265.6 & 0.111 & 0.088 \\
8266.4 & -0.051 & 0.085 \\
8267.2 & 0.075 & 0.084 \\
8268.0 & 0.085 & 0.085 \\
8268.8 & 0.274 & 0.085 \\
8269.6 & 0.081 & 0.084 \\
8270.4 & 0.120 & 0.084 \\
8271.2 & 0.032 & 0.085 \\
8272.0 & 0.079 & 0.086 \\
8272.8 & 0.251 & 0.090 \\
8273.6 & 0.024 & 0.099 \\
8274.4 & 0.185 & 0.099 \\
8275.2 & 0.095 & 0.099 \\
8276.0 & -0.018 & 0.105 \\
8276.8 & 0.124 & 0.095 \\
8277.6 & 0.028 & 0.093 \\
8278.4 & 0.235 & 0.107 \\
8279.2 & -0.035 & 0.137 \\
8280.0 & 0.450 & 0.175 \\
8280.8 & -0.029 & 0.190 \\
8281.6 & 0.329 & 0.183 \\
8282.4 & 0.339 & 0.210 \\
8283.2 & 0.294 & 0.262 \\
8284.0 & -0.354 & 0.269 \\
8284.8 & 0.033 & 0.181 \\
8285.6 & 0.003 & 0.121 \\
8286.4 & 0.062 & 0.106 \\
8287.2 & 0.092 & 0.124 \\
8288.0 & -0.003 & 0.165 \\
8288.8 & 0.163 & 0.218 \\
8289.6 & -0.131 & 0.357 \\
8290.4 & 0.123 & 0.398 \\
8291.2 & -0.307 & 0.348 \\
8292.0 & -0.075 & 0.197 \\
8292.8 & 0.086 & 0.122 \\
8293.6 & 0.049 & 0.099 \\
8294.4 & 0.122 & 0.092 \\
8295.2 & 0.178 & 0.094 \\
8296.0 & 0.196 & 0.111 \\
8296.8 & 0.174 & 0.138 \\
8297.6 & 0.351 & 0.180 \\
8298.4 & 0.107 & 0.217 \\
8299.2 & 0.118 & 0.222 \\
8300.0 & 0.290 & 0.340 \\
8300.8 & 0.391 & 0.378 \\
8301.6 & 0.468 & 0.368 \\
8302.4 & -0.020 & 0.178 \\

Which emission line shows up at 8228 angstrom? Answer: [O II] 3727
